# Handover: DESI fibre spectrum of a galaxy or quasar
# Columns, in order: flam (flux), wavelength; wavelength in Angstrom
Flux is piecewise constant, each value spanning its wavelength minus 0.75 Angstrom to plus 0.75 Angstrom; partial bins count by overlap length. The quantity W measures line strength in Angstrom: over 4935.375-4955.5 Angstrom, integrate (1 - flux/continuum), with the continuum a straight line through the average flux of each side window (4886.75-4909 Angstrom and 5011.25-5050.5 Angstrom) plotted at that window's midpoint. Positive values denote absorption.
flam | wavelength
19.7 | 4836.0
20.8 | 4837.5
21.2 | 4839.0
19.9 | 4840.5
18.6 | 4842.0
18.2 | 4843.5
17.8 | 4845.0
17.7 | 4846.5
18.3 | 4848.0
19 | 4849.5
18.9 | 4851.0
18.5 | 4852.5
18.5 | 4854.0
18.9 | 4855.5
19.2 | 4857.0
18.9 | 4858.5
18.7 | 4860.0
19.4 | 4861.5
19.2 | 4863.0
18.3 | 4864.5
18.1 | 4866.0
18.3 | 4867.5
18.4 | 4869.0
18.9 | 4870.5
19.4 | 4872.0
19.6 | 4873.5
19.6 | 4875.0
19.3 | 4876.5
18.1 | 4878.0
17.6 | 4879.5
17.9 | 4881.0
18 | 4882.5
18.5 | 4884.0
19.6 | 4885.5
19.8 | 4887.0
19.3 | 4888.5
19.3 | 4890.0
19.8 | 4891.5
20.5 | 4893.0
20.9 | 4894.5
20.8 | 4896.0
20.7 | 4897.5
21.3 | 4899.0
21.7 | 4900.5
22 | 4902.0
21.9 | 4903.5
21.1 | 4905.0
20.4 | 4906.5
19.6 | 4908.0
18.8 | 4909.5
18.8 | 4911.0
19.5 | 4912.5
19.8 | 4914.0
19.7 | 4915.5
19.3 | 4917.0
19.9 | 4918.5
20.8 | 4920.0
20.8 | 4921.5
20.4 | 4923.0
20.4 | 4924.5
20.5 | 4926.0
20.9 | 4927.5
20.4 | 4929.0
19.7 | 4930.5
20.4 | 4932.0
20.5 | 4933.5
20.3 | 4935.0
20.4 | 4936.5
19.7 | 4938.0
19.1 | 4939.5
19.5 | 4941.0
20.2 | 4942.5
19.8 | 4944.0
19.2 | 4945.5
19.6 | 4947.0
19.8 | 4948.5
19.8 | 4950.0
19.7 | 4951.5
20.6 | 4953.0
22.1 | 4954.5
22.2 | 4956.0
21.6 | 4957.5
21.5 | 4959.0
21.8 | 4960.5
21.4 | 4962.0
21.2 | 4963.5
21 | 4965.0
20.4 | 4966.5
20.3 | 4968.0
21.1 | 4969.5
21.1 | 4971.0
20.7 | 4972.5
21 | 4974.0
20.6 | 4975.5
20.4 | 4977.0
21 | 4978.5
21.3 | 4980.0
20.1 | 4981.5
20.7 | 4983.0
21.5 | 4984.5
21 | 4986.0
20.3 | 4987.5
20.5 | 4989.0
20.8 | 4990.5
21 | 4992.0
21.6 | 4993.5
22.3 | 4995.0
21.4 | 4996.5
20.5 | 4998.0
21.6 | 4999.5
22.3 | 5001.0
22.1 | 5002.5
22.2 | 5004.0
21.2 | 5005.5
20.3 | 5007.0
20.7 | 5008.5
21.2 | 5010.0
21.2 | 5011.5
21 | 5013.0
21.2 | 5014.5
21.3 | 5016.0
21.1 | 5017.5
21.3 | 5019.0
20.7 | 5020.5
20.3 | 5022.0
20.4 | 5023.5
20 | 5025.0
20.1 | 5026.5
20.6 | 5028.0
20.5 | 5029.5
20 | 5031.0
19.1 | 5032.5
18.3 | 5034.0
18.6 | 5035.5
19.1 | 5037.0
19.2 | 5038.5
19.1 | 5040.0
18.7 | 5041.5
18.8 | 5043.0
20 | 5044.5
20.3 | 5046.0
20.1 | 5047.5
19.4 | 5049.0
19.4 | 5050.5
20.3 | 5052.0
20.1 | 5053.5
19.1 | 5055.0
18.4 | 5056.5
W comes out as 0.4 Angstrom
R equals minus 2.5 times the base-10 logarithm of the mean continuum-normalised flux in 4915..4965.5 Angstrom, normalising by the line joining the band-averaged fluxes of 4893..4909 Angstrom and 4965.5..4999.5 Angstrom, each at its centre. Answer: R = 0.03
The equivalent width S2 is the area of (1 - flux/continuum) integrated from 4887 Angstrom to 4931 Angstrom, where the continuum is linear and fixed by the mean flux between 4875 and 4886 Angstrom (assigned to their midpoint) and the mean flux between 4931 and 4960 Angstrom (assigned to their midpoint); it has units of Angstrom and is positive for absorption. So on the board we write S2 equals -2.3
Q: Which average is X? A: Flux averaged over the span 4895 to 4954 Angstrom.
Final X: 20.2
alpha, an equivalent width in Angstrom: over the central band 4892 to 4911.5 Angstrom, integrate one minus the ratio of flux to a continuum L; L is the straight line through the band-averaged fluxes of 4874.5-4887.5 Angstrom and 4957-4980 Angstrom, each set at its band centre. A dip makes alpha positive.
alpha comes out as -1.5 Angstrom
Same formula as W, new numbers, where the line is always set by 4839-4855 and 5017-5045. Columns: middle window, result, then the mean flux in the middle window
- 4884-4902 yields -1.3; 20.3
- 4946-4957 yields -0.7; 20.5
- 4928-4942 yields -0.6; 20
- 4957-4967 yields -1.0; 21.3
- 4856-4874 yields -0.1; 18.9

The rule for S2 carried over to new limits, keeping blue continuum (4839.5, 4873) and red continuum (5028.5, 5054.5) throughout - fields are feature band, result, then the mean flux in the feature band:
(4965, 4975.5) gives -0.9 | 20.8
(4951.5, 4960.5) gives -1.1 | 21.5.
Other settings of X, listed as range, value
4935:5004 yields 20.8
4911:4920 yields 19.7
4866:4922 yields 19.7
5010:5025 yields 20.9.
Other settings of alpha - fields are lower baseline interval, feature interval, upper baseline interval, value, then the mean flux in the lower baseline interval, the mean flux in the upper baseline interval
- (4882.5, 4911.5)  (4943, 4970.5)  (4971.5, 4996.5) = 0.0 Angstrom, 20.2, 20.9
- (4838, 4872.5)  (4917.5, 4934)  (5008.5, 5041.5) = -0.9 Angstrom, 18.8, 20.2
